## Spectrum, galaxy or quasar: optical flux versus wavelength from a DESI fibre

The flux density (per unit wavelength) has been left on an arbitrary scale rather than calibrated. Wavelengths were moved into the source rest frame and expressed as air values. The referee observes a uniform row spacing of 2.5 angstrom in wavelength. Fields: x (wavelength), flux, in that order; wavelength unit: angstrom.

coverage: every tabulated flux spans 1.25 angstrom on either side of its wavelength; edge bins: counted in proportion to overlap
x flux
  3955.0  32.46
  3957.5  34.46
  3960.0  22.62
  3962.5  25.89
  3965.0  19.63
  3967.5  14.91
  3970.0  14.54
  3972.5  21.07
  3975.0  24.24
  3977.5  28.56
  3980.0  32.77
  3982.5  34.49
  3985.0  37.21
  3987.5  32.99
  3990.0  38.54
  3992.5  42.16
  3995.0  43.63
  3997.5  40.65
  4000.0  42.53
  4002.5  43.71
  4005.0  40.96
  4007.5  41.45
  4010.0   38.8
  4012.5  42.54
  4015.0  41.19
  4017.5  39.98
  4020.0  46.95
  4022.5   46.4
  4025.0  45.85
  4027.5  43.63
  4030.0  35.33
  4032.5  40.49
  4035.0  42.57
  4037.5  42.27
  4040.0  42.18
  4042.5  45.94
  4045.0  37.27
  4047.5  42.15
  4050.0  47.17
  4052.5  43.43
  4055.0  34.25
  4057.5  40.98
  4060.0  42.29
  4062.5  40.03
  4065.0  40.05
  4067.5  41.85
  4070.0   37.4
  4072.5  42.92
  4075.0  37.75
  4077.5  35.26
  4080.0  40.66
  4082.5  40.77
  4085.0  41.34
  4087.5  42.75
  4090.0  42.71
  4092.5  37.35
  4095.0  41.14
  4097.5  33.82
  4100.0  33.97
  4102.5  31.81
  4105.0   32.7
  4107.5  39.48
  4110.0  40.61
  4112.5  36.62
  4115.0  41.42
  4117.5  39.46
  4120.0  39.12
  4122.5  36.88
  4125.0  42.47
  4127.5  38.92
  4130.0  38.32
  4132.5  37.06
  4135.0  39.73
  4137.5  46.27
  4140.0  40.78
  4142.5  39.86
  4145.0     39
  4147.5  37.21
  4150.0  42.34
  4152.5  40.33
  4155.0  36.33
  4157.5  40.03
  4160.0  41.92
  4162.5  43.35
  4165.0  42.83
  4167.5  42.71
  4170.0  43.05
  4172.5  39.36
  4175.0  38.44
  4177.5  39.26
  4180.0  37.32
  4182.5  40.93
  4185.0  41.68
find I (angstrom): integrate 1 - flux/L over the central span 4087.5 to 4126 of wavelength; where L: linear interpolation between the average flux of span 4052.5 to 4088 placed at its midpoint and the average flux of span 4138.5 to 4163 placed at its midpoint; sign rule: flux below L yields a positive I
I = 1.8 angstrom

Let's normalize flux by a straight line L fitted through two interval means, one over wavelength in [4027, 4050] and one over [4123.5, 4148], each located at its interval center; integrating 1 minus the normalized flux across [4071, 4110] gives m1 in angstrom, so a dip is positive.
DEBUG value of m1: 2.3 angstrom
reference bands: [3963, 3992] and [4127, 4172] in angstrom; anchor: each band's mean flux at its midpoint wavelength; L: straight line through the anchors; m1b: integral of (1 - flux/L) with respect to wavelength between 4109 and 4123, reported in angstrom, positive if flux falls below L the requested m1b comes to -0.4 angstrom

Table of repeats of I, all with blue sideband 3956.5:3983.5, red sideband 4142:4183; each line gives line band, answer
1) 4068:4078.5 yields -1.8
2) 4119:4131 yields -0.6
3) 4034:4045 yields -4.5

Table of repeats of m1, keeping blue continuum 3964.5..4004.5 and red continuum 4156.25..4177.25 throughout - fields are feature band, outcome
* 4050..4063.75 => -1.9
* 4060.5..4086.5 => -2.2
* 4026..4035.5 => -1.6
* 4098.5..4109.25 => 1.0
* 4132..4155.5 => 0.1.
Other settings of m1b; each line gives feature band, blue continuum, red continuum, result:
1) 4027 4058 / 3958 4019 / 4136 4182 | -4.8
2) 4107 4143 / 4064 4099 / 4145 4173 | 0.4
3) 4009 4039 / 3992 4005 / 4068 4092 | -0.4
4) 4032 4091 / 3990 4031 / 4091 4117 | -2.5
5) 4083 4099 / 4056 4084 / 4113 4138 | 0.0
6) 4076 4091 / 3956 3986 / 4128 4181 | -2.5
